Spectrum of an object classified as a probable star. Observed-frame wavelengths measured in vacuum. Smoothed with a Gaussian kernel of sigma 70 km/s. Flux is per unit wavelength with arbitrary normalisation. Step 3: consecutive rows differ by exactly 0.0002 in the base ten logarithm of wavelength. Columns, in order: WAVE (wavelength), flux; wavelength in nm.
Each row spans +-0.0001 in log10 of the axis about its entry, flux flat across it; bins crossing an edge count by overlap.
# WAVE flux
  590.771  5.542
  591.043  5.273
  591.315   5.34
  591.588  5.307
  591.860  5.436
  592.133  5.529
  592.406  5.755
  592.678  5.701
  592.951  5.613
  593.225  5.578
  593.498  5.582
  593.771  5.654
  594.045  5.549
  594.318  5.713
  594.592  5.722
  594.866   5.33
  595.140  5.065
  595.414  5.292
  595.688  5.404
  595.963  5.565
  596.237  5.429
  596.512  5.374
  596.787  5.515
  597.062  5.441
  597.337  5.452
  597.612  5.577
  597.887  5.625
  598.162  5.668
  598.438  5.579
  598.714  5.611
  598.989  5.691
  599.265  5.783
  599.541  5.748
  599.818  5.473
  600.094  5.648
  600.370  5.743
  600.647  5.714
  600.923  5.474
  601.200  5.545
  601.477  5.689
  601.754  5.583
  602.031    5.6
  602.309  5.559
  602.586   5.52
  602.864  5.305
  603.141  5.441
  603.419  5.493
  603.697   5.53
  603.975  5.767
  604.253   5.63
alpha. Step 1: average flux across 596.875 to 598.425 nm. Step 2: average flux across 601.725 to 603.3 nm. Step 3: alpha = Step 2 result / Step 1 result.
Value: 1.0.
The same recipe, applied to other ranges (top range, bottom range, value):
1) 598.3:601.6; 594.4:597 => 1.04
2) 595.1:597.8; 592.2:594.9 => 0.96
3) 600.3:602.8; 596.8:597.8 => 1.02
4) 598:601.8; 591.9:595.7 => 1.02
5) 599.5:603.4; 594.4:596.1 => 1.03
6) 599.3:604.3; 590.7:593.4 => 1.01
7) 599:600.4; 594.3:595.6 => 1.05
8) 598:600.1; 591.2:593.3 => 1.02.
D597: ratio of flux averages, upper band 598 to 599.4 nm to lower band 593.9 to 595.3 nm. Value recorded 1.0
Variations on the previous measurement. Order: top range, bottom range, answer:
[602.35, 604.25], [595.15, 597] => 1.02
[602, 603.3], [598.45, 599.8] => 0.97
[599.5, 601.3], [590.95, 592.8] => 1.02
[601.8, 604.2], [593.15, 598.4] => 1.01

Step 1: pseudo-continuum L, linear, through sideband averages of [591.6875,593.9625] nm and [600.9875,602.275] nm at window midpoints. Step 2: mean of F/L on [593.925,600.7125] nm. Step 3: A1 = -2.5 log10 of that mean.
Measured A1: 0.01 mag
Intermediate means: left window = 5.6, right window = 5.59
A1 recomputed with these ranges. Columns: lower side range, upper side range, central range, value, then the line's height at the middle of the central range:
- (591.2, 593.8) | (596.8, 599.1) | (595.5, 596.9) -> 0.02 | 5.57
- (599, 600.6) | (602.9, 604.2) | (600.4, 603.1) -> 0.01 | 5.61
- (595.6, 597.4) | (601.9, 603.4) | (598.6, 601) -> -0.04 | 5.47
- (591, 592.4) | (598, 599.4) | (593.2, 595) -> -0.02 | 5.5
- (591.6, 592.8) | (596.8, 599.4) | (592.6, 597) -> 0.02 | 5.59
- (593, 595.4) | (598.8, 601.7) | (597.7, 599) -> 0.00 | 5.61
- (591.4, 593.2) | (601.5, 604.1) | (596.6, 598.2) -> 0.00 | 5.54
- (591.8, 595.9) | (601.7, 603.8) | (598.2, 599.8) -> -0.03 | 5.51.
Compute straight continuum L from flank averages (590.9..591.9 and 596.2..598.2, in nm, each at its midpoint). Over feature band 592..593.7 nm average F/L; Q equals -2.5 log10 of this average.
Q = -0.050 mag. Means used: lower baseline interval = 5.33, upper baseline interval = 5.51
